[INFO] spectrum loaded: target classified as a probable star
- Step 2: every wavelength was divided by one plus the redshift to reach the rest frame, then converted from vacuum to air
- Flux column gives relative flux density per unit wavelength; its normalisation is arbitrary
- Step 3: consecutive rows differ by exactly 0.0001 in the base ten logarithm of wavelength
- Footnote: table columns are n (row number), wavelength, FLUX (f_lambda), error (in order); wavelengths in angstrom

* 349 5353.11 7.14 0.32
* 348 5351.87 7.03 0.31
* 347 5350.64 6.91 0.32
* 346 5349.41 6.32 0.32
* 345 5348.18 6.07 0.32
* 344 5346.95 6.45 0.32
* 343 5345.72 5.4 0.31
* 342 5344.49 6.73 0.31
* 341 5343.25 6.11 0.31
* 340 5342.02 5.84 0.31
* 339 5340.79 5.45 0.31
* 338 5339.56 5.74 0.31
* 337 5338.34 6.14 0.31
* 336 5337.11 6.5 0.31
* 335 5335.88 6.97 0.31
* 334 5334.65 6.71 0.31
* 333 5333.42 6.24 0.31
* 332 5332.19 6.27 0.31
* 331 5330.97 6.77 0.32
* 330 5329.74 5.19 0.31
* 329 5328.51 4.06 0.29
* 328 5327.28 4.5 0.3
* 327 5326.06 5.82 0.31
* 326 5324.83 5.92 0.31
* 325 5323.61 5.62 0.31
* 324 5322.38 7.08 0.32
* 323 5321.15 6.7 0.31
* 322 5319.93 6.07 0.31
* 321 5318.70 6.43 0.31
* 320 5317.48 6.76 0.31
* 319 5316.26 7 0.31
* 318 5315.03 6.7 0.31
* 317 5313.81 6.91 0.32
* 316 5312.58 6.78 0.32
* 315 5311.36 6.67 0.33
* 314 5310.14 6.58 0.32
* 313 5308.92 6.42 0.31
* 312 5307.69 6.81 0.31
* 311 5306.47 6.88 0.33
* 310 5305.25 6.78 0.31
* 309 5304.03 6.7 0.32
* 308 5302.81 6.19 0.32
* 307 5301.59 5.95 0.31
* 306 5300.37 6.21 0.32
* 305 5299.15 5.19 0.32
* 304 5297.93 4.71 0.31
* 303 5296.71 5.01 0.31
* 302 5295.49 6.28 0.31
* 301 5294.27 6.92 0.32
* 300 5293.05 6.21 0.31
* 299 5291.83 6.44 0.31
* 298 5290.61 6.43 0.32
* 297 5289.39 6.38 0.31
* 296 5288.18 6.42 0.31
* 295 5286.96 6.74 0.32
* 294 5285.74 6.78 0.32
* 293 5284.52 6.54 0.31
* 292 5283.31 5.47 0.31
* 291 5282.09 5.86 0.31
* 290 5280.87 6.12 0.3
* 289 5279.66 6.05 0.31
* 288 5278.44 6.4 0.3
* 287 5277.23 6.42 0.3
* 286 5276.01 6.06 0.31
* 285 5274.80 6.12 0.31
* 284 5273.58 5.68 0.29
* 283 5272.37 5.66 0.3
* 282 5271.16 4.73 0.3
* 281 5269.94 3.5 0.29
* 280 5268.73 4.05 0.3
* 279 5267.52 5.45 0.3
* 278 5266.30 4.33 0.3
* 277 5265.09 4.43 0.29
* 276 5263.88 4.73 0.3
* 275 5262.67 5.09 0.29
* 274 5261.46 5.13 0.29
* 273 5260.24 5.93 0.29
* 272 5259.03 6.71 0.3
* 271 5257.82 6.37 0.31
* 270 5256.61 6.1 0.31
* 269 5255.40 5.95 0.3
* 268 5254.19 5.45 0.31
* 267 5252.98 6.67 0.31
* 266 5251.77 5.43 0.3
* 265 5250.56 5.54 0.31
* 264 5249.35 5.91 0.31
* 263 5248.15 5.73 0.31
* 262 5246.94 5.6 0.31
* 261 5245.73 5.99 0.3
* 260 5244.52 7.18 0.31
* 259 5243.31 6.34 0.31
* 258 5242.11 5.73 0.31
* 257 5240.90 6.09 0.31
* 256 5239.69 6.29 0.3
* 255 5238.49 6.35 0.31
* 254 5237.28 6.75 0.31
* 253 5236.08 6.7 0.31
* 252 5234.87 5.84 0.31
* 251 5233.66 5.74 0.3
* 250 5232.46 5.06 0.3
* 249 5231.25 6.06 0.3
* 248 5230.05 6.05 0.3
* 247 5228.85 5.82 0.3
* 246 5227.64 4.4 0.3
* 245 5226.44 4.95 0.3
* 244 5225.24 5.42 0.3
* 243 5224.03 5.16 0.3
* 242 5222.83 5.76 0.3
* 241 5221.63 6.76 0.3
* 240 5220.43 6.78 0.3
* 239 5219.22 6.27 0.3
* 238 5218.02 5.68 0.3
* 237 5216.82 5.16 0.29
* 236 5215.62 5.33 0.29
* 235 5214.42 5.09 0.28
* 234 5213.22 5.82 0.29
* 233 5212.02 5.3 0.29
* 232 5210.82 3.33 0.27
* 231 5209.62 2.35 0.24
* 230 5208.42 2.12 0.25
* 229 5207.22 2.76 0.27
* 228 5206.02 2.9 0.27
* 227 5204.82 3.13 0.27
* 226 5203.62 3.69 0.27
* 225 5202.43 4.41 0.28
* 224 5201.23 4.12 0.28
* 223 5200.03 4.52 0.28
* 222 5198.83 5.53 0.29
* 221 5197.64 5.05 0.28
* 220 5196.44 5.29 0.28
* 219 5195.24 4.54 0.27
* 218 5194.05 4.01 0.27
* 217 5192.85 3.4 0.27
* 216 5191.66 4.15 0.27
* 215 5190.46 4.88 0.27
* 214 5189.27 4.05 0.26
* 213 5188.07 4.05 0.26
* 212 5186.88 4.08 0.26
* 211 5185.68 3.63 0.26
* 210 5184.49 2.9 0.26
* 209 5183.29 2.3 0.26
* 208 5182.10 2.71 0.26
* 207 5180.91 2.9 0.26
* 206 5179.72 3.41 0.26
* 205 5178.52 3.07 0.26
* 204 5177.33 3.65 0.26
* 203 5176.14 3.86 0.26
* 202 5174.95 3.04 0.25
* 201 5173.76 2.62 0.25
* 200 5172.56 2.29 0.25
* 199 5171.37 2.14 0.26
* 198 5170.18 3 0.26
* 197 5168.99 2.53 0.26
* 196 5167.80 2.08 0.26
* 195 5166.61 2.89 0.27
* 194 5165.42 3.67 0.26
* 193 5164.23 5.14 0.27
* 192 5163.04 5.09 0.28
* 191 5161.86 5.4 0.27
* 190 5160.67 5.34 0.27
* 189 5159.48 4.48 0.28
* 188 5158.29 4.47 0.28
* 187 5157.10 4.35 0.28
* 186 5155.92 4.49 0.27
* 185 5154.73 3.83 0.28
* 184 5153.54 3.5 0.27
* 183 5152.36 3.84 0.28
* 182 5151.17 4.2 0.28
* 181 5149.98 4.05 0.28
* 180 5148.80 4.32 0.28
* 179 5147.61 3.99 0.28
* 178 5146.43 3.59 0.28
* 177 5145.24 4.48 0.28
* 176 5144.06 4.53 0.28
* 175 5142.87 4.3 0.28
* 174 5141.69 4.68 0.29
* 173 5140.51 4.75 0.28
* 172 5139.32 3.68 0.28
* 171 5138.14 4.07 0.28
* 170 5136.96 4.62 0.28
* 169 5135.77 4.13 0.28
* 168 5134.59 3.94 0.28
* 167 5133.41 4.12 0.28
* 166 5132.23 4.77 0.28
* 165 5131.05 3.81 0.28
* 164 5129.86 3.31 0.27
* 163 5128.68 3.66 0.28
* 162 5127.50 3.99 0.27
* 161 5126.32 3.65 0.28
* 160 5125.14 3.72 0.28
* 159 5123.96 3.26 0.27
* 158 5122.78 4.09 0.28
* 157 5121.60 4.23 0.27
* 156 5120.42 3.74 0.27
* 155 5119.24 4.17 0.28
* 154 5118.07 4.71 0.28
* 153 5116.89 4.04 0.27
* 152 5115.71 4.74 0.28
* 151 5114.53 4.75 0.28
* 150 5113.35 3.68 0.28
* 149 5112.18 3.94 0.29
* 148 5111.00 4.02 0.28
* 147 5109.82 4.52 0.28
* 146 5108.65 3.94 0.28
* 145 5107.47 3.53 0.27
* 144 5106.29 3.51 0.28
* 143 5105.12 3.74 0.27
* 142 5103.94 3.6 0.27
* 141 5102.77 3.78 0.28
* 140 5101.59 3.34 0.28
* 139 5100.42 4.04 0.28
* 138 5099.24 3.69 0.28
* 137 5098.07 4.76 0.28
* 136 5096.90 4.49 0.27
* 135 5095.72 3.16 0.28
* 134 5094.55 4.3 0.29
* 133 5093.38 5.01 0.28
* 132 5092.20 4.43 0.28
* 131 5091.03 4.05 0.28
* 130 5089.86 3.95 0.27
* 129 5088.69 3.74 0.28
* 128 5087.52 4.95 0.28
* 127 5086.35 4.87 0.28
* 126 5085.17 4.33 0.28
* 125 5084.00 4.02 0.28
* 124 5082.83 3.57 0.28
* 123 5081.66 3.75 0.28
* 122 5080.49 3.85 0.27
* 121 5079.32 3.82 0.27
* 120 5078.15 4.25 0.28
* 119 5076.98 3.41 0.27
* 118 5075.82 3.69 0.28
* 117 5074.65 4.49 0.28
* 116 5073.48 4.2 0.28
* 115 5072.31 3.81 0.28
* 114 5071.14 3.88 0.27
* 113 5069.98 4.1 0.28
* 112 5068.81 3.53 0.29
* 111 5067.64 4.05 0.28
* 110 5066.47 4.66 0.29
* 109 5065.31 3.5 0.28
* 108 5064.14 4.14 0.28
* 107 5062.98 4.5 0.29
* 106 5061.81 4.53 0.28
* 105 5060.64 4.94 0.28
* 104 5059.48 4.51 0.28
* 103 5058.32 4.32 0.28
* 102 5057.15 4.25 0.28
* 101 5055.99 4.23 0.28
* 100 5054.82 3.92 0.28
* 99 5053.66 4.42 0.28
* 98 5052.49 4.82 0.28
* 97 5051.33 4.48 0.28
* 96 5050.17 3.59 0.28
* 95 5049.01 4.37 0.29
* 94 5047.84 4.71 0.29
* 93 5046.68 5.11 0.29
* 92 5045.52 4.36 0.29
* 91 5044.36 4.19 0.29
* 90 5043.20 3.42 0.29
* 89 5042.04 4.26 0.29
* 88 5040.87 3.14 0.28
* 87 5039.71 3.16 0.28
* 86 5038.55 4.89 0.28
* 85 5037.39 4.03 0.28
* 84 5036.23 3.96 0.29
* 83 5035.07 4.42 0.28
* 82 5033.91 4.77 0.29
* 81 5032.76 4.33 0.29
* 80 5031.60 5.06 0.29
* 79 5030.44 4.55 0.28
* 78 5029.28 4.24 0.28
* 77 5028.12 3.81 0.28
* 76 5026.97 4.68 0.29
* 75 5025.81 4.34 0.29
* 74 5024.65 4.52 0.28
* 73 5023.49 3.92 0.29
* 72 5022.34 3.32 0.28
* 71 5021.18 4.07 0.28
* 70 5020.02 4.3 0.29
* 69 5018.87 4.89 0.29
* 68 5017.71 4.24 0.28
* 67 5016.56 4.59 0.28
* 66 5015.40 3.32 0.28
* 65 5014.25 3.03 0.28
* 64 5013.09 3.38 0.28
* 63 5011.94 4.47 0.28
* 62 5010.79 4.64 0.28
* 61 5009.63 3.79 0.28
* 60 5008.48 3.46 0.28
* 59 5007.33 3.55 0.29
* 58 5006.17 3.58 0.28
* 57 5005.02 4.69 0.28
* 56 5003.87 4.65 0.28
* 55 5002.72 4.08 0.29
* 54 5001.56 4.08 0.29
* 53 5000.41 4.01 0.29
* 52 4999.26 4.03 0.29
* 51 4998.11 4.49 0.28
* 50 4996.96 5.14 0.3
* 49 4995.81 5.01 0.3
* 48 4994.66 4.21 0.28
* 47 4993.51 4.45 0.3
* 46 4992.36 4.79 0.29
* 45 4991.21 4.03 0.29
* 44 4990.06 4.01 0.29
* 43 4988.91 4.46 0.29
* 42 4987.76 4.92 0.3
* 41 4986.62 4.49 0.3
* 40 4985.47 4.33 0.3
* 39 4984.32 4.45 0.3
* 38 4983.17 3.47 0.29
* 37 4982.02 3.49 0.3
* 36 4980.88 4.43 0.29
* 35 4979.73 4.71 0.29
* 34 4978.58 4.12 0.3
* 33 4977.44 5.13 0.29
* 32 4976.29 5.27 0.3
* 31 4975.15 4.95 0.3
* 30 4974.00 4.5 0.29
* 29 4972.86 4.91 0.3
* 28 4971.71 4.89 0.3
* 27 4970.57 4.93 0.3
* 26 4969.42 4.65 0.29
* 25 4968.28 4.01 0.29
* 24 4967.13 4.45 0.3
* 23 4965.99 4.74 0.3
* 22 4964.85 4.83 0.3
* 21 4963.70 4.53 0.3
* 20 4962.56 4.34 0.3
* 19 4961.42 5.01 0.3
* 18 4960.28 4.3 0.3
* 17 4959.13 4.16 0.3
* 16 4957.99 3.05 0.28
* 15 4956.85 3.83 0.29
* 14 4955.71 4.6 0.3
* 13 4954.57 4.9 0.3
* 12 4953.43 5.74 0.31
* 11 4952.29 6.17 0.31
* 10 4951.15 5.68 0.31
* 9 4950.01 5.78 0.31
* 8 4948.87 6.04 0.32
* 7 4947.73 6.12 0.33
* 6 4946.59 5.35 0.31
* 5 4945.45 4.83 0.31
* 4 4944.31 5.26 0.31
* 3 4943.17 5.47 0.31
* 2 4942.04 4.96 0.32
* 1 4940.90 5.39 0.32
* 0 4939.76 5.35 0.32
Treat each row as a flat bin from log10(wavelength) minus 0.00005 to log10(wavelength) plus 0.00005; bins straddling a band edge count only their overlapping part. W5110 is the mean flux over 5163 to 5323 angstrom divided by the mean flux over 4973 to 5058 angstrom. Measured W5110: 1.23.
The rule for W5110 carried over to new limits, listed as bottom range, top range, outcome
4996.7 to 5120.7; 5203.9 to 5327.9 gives 1.39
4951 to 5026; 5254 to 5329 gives 1.36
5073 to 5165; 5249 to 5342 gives 1.45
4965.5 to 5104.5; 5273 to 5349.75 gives 1.47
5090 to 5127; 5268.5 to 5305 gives 1.48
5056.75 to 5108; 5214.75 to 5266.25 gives 1.43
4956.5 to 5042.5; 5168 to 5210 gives 0.82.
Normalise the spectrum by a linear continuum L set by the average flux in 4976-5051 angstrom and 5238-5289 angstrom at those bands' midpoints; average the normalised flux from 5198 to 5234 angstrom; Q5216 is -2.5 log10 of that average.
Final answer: 0.14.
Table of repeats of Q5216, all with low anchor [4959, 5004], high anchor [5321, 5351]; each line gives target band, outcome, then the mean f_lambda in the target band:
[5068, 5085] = 0.25 mag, 3.9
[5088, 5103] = 0.22 mag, 4.07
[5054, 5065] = 0.11 mag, 4.35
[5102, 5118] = 0.25 mag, 4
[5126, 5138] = 0.27 mag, 4.01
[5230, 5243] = -0.09 mag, 6.07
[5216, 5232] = -0.03 mag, 5.7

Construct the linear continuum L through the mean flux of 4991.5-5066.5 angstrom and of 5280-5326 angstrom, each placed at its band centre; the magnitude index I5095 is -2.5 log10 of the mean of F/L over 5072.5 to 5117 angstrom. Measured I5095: 0.17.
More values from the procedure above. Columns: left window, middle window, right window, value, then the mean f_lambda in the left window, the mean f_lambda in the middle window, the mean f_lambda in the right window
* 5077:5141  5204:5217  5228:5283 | 0.32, 4.04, 3.89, 5.75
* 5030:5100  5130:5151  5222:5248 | 0.18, 4.19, 4.2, 5.88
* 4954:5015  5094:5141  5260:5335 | 0.25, 4.34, 4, 5.97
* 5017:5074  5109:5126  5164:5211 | -0.07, 4.23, 4.11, 3.49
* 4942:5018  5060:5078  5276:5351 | 0.21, 4.53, 4.1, 6.22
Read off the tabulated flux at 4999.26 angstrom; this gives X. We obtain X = 4.03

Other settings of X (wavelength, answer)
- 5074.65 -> 4.49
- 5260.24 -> 5.93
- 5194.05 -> 4.01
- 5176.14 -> 3.86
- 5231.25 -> 6.06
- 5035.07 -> 4.42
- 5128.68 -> 3.66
